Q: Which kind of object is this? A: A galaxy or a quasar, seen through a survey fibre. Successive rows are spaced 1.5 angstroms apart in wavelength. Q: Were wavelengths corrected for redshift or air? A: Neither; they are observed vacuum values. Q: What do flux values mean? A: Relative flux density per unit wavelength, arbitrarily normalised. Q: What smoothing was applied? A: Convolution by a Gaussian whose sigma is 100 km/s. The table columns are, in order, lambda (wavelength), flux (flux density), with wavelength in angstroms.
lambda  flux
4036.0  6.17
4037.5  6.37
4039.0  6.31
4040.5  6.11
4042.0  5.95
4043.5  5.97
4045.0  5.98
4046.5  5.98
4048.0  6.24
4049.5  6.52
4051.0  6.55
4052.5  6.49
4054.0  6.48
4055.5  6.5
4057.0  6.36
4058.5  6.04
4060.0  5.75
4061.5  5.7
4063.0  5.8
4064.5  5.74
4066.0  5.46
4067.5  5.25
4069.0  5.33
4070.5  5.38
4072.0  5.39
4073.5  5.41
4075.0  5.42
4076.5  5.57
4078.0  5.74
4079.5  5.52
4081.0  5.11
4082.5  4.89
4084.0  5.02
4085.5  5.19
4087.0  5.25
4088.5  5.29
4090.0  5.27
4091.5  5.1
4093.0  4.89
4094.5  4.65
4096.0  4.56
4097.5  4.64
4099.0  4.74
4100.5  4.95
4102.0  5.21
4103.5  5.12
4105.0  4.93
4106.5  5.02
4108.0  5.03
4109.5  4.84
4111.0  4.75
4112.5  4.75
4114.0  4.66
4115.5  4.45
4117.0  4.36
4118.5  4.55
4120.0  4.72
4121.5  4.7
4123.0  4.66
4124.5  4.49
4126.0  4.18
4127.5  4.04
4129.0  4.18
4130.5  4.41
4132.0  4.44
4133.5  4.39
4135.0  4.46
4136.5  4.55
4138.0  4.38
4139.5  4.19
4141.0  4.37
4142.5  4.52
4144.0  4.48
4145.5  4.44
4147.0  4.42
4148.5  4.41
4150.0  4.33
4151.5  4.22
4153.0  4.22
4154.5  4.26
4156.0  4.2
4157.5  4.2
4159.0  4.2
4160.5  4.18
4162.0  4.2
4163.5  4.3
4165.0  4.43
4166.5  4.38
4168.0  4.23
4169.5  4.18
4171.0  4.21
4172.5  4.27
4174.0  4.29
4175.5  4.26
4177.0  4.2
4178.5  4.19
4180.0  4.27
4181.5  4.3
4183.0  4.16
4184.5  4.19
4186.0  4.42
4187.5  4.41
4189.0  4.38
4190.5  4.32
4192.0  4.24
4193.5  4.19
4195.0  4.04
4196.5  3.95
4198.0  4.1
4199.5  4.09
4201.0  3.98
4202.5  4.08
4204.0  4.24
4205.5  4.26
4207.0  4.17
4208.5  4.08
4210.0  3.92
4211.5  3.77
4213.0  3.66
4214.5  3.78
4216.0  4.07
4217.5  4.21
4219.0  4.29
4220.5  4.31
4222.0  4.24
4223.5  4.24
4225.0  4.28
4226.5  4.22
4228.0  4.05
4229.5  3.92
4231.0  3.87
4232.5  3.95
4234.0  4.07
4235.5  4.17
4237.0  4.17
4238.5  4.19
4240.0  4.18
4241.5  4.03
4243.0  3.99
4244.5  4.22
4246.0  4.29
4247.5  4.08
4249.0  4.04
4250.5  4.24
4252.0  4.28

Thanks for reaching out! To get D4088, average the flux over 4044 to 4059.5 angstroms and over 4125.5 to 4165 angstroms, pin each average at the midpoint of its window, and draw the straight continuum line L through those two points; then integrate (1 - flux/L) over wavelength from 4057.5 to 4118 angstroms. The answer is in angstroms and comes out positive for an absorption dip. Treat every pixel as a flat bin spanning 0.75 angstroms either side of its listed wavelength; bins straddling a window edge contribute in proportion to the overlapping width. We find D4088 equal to 4.1 angstroms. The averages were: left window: 6.3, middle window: 5.16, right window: 4.32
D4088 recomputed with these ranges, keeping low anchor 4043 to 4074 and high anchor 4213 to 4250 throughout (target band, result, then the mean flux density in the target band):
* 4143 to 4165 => 2.8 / 4.3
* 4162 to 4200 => 3.3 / 4.24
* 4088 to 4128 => 4.8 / 4.76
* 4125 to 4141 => 2.5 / 4.33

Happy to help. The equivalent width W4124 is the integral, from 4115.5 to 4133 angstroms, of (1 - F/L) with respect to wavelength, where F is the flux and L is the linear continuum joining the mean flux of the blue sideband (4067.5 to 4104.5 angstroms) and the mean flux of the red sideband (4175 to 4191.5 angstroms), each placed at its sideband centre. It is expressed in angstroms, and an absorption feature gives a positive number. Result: 1.4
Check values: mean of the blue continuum 5.15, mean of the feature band 4.43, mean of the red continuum 4.28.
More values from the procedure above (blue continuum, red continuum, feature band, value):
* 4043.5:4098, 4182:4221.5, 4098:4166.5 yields 5.6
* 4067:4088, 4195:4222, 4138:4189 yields 2.3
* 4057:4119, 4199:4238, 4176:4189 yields 0.3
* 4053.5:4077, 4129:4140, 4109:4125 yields 0.3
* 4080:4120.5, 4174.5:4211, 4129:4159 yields 1.3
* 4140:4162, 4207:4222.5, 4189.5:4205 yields -0.1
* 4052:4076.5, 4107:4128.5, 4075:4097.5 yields 0.6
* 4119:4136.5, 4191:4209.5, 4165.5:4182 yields -0.1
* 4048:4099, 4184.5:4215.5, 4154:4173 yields 1.1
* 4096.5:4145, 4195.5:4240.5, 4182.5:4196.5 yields 0.0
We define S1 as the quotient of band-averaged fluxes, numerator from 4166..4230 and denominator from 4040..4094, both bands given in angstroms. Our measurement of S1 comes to 0.7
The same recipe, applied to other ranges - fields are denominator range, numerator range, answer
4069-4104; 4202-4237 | 0.79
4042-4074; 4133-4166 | 0.73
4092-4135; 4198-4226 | 0.88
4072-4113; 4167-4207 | 0.83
